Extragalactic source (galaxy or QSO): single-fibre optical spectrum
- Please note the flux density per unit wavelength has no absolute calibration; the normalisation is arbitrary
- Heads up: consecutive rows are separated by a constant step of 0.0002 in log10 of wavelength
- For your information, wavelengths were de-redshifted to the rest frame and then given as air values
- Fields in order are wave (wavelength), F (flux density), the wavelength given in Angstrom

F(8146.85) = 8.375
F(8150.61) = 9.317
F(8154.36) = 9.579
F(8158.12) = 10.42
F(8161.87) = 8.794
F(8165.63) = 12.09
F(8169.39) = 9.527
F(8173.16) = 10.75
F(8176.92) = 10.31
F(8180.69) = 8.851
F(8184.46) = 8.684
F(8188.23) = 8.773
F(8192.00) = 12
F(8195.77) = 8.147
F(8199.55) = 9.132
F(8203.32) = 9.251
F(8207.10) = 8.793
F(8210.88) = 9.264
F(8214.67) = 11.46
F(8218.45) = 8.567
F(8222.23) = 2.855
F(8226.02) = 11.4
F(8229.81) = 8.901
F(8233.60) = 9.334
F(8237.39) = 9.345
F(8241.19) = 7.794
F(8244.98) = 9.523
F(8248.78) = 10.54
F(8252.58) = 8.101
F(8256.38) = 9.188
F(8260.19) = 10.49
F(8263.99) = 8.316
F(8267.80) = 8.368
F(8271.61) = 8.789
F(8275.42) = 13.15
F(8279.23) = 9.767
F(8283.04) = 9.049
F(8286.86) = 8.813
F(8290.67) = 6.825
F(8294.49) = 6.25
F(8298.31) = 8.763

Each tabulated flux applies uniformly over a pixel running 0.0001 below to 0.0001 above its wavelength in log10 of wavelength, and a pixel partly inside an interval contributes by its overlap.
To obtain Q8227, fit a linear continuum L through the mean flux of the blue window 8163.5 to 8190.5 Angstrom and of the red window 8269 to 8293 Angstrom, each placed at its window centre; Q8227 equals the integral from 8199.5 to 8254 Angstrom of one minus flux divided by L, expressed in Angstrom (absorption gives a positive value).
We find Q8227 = 3.7 Angstrom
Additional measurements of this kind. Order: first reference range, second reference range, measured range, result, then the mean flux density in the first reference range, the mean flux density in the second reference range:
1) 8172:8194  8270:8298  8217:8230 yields 2.3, 9.86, 8.94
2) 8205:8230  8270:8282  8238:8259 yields 1.3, 8.74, 10.5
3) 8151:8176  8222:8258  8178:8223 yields 2.8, 10.1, 8.96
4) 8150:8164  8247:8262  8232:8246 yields 0.9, 9.6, 9.56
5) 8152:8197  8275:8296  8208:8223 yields 1.5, 9.85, 8.73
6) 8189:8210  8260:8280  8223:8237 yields 0.5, 9.42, 9.76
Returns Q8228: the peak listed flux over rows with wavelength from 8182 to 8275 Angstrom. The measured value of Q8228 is 12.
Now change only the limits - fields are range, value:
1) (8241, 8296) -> 13.15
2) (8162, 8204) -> 12.09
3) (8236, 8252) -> 10.54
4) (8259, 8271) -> 10.49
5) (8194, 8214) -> 9.264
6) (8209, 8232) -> 11.46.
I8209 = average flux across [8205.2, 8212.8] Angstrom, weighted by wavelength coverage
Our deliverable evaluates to 9.03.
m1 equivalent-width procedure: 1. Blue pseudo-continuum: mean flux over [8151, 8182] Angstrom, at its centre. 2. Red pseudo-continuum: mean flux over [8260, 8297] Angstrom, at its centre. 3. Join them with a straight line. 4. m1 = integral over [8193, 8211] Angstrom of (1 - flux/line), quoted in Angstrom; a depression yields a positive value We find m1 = 1.2 Angstrom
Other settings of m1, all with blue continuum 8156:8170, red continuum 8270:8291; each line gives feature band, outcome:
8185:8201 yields 1.0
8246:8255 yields 0.4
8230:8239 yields 0.6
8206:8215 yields 0.3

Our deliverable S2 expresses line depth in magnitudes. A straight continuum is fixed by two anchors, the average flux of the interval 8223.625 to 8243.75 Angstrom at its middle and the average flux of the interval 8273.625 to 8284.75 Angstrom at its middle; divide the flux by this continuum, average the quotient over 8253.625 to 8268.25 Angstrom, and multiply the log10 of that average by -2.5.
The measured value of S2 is 0.11 mag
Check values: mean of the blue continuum 9.2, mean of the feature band 9.1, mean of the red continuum 10.7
